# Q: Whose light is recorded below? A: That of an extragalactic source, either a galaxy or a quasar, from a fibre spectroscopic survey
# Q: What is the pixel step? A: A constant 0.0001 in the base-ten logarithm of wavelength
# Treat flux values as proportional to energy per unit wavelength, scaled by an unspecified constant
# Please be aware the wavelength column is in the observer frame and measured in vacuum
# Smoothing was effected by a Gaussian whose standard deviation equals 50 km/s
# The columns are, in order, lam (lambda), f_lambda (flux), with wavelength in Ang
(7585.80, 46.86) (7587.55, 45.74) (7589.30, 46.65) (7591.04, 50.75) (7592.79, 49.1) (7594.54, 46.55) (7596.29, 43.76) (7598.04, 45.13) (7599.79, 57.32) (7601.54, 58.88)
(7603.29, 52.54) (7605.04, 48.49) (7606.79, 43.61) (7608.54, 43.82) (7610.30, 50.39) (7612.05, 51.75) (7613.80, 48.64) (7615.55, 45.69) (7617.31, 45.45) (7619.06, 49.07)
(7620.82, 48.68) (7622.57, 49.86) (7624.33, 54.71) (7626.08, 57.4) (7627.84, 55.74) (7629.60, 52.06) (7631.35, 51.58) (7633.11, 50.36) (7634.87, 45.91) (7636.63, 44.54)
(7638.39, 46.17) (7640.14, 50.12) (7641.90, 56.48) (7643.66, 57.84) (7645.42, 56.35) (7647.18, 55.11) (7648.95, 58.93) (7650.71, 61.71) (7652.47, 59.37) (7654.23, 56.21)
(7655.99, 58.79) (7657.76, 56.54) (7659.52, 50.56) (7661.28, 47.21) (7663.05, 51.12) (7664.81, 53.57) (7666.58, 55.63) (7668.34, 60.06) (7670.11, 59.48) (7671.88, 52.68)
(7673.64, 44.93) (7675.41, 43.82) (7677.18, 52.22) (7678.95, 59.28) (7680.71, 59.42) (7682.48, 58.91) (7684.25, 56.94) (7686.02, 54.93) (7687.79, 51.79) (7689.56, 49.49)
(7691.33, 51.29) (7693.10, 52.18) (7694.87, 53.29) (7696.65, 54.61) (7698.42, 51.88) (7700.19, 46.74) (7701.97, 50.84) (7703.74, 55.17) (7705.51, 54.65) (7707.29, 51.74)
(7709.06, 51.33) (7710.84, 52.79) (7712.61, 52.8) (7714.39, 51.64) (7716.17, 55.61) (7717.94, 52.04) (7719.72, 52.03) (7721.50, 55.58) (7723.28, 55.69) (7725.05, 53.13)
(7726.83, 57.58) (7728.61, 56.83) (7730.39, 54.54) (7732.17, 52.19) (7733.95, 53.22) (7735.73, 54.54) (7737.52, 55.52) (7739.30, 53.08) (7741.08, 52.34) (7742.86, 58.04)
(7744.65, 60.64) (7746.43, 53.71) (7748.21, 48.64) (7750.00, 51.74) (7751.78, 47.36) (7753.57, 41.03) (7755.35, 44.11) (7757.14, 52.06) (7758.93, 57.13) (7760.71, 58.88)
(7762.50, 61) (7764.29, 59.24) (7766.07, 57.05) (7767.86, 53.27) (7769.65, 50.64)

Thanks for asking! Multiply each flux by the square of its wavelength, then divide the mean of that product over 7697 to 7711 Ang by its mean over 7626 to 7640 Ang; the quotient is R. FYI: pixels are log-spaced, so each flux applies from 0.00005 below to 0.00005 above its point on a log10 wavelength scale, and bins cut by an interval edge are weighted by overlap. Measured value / 1.1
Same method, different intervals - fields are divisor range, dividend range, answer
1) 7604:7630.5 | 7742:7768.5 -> 1.12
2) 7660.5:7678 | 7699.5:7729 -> 1.04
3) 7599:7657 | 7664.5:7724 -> 1.04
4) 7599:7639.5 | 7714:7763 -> 1.10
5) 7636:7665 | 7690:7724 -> 0.98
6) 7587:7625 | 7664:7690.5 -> 1.13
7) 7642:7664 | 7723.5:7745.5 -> 1.01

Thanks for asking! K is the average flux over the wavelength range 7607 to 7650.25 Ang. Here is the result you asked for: 51.1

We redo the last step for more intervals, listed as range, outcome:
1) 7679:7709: 53.5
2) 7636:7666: 54.3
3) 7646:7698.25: 54.5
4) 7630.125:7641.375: 48.5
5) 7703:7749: 54.1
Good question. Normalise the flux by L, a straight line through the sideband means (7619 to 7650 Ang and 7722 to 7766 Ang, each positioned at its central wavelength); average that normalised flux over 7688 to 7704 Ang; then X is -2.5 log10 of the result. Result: 0.03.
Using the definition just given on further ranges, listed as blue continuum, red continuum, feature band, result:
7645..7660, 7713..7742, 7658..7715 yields 0.06 mag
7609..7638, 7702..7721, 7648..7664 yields -0.09 mag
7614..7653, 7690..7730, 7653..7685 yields -0.03 mag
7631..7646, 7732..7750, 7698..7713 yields 0.02 mag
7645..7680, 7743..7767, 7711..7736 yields 0.00 mag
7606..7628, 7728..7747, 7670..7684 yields -0.03 mag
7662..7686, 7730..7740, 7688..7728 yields 0.03 mag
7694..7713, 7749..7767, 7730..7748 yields -0.04 mag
